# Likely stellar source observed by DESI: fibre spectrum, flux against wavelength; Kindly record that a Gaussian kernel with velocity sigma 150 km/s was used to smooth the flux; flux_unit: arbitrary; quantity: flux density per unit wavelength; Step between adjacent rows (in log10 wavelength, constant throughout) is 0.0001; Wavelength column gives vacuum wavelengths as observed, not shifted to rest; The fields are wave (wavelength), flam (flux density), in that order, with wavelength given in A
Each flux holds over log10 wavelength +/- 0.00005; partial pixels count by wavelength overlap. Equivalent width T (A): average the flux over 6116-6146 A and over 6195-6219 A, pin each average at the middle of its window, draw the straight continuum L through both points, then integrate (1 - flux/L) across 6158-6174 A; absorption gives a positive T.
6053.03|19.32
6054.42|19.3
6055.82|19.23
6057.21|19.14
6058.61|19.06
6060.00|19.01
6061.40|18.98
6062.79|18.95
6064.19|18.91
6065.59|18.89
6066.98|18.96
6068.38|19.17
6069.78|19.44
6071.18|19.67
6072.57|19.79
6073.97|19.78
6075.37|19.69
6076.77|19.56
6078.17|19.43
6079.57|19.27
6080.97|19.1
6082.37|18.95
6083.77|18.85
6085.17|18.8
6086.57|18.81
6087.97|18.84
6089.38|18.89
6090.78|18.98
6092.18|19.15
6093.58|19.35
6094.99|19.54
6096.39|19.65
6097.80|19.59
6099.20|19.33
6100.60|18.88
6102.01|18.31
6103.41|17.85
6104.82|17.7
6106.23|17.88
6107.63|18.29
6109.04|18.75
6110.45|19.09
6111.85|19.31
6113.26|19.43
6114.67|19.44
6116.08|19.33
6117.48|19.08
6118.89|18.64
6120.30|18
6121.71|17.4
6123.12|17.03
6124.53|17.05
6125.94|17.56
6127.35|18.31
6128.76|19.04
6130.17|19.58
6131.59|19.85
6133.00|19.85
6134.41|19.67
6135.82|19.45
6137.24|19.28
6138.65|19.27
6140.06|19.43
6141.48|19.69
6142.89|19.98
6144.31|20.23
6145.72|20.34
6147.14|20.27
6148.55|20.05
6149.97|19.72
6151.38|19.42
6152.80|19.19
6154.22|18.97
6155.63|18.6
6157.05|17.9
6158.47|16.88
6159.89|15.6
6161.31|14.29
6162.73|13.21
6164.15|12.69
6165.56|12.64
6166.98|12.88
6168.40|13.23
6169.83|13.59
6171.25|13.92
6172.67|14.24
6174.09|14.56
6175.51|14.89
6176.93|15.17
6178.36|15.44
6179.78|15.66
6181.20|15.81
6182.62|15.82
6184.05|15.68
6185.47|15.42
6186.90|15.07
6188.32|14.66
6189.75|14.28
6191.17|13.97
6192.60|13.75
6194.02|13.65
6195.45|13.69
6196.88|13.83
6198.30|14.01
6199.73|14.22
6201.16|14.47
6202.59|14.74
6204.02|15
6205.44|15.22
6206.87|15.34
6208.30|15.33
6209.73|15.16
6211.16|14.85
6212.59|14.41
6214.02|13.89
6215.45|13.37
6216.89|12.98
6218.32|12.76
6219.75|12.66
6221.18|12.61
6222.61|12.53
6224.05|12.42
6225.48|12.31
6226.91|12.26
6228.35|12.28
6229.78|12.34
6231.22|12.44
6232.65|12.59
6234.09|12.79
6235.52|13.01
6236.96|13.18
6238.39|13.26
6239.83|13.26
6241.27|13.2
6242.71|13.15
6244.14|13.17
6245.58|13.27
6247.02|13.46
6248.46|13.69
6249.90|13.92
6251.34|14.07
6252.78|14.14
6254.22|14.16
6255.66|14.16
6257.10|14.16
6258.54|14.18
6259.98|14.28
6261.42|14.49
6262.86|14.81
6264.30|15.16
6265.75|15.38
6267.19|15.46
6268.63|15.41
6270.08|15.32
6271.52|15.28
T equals 2.79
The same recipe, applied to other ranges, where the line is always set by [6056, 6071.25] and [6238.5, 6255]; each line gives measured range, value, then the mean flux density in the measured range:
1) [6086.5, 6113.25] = -1.3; 18.9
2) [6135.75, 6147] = -2.0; 19.7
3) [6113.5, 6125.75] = -0.6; 18.3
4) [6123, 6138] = -1.6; 18.9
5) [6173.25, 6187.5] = 0.2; 15.3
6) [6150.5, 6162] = -0.9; 17.6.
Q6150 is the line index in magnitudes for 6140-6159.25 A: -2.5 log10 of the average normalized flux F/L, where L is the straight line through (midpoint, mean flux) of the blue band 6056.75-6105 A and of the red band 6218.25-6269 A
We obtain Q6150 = -0.155 mag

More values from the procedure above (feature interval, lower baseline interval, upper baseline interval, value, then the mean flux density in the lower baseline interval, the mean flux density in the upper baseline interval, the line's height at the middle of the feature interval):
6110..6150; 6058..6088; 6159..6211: -0.144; 19.2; 14.5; 16.8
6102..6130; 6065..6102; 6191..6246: -0.033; 19.2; 13.5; 17.9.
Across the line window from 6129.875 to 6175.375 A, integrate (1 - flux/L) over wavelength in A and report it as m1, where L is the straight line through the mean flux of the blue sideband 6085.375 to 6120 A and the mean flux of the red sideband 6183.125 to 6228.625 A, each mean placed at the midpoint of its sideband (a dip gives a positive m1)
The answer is -2.21 A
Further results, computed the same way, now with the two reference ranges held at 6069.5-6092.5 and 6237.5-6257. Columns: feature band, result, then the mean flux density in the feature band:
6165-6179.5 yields 1.82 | 14.1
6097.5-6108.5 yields 0.03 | 18.4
